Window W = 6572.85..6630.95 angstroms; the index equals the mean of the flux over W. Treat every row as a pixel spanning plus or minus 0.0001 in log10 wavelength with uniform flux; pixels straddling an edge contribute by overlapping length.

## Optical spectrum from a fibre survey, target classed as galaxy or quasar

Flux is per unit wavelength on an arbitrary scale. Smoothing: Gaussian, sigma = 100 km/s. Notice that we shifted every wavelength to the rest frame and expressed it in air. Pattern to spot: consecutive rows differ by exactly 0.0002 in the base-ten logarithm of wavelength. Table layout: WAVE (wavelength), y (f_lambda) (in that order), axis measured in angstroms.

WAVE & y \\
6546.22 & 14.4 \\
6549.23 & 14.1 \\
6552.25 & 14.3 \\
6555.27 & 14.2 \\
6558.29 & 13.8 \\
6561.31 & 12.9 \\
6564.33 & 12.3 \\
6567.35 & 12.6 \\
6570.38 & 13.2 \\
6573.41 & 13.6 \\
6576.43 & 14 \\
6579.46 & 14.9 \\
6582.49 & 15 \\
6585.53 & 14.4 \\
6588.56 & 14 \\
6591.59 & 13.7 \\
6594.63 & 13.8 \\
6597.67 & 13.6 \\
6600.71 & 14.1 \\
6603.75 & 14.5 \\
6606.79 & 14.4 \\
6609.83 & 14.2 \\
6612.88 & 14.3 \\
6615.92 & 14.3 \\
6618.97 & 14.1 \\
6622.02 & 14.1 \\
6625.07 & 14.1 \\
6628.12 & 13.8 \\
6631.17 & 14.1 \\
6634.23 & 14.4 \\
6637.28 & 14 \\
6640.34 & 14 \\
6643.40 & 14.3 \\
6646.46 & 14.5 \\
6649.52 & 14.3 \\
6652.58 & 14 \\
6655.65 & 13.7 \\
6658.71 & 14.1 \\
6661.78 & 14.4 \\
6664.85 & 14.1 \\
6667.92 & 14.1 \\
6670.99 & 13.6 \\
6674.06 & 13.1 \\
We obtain 14.2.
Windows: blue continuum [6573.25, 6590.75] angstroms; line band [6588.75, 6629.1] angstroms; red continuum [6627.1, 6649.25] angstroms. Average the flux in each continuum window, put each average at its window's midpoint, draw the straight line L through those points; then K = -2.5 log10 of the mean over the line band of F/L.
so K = 0.01 mag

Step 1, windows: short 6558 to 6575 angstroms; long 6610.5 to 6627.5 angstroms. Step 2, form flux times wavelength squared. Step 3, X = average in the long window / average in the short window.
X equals 1.10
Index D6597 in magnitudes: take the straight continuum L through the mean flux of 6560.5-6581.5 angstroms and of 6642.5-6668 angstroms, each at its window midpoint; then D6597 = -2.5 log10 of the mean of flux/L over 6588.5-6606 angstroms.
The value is -0.02 mag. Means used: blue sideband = 13.4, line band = 14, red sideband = 14.2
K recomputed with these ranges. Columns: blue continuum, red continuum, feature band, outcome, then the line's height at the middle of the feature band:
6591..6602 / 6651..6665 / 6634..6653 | -0.02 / 14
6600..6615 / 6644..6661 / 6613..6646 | 0.01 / 14.2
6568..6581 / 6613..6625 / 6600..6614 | -0.02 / 14.1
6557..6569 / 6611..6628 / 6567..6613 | -0.04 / 13.5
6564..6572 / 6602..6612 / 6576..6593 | -0.07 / 13.4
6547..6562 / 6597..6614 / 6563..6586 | 0.02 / 14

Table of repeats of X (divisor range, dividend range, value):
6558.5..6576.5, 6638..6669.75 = 1.11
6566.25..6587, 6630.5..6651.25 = 1.04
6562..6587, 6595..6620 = 1.04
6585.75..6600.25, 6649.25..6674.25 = 1.03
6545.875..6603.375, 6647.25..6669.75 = 1.05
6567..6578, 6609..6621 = 1.07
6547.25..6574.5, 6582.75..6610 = 1.06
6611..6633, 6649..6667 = 1.01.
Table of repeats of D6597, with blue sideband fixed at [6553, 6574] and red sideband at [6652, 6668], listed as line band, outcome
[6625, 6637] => -0.02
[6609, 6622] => -0.04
